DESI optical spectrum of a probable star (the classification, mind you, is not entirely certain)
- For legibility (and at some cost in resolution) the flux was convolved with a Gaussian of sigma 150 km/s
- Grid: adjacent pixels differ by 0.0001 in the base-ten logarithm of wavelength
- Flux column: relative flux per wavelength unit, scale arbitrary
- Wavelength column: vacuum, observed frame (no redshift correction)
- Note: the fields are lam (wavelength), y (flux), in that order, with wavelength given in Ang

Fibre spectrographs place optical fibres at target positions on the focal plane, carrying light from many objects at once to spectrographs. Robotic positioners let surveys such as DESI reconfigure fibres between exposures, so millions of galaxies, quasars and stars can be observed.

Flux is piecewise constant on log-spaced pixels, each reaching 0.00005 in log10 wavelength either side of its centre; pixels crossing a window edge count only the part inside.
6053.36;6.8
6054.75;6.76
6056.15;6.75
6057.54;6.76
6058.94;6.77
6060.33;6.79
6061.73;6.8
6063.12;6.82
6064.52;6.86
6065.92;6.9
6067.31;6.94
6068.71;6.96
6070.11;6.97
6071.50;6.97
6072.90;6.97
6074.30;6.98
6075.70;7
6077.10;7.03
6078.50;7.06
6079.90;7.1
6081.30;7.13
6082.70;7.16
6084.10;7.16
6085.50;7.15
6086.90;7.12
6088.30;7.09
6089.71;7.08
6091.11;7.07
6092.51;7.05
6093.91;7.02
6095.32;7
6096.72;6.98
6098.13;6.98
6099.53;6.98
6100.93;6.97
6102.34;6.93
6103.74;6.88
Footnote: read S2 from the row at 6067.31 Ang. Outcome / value 6.94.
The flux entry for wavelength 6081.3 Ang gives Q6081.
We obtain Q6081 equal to 7.13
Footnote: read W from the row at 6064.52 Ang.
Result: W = 6.86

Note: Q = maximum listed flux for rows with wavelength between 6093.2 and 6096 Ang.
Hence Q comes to 7.02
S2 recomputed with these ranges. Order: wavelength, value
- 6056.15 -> 6.75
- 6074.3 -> 6.98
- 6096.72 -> 6.98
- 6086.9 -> 7.12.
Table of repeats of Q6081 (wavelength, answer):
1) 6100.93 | 6.97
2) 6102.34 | 6.93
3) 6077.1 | 7.03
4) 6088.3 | 7.09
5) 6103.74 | 6.88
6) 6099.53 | 6.98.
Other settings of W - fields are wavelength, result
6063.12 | 6.82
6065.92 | 6.9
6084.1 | 7.16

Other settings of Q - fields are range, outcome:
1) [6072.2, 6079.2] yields 7.06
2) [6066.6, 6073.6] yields 6.97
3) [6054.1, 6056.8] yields 6.76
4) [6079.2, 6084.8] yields 7.16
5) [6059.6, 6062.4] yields 6.8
